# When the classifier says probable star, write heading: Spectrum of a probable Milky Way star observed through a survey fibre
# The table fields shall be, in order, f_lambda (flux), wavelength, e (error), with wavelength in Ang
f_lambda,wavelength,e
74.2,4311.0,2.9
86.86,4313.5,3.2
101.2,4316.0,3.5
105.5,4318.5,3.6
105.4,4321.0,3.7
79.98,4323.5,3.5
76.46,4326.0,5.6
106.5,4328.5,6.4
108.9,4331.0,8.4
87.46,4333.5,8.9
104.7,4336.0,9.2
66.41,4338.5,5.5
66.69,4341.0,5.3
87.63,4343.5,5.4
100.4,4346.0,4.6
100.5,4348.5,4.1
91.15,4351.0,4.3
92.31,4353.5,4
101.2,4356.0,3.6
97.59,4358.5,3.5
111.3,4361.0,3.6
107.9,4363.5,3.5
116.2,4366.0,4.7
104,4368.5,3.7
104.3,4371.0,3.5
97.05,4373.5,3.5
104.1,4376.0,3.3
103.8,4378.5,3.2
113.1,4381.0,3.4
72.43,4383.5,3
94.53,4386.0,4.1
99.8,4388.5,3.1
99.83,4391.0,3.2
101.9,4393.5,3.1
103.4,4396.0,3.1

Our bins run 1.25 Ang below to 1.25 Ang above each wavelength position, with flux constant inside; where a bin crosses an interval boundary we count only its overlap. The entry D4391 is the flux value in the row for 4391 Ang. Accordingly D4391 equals 99.83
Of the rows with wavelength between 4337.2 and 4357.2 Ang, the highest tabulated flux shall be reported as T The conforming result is 101.2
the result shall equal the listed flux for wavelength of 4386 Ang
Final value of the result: 94.53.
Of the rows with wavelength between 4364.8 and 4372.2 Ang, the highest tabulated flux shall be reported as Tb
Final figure 116.2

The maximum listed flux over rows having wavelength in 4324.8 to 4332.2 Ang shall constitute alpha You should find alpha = 108.9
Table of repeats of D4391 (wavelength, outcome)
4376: 104.1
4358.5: 97.59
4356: 101.2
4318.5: 105.5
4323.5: 79.98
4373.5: 97.05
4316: 101.2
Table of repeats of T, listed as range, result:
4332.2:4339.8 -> 104.7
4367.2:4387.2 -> 113.1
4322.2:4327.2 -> 79.98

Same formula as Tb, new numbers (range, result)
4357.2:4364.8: 111.3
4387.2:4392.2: 99.83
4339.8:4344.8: 87.63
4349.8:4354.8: 92.31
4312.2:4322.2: 105.5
